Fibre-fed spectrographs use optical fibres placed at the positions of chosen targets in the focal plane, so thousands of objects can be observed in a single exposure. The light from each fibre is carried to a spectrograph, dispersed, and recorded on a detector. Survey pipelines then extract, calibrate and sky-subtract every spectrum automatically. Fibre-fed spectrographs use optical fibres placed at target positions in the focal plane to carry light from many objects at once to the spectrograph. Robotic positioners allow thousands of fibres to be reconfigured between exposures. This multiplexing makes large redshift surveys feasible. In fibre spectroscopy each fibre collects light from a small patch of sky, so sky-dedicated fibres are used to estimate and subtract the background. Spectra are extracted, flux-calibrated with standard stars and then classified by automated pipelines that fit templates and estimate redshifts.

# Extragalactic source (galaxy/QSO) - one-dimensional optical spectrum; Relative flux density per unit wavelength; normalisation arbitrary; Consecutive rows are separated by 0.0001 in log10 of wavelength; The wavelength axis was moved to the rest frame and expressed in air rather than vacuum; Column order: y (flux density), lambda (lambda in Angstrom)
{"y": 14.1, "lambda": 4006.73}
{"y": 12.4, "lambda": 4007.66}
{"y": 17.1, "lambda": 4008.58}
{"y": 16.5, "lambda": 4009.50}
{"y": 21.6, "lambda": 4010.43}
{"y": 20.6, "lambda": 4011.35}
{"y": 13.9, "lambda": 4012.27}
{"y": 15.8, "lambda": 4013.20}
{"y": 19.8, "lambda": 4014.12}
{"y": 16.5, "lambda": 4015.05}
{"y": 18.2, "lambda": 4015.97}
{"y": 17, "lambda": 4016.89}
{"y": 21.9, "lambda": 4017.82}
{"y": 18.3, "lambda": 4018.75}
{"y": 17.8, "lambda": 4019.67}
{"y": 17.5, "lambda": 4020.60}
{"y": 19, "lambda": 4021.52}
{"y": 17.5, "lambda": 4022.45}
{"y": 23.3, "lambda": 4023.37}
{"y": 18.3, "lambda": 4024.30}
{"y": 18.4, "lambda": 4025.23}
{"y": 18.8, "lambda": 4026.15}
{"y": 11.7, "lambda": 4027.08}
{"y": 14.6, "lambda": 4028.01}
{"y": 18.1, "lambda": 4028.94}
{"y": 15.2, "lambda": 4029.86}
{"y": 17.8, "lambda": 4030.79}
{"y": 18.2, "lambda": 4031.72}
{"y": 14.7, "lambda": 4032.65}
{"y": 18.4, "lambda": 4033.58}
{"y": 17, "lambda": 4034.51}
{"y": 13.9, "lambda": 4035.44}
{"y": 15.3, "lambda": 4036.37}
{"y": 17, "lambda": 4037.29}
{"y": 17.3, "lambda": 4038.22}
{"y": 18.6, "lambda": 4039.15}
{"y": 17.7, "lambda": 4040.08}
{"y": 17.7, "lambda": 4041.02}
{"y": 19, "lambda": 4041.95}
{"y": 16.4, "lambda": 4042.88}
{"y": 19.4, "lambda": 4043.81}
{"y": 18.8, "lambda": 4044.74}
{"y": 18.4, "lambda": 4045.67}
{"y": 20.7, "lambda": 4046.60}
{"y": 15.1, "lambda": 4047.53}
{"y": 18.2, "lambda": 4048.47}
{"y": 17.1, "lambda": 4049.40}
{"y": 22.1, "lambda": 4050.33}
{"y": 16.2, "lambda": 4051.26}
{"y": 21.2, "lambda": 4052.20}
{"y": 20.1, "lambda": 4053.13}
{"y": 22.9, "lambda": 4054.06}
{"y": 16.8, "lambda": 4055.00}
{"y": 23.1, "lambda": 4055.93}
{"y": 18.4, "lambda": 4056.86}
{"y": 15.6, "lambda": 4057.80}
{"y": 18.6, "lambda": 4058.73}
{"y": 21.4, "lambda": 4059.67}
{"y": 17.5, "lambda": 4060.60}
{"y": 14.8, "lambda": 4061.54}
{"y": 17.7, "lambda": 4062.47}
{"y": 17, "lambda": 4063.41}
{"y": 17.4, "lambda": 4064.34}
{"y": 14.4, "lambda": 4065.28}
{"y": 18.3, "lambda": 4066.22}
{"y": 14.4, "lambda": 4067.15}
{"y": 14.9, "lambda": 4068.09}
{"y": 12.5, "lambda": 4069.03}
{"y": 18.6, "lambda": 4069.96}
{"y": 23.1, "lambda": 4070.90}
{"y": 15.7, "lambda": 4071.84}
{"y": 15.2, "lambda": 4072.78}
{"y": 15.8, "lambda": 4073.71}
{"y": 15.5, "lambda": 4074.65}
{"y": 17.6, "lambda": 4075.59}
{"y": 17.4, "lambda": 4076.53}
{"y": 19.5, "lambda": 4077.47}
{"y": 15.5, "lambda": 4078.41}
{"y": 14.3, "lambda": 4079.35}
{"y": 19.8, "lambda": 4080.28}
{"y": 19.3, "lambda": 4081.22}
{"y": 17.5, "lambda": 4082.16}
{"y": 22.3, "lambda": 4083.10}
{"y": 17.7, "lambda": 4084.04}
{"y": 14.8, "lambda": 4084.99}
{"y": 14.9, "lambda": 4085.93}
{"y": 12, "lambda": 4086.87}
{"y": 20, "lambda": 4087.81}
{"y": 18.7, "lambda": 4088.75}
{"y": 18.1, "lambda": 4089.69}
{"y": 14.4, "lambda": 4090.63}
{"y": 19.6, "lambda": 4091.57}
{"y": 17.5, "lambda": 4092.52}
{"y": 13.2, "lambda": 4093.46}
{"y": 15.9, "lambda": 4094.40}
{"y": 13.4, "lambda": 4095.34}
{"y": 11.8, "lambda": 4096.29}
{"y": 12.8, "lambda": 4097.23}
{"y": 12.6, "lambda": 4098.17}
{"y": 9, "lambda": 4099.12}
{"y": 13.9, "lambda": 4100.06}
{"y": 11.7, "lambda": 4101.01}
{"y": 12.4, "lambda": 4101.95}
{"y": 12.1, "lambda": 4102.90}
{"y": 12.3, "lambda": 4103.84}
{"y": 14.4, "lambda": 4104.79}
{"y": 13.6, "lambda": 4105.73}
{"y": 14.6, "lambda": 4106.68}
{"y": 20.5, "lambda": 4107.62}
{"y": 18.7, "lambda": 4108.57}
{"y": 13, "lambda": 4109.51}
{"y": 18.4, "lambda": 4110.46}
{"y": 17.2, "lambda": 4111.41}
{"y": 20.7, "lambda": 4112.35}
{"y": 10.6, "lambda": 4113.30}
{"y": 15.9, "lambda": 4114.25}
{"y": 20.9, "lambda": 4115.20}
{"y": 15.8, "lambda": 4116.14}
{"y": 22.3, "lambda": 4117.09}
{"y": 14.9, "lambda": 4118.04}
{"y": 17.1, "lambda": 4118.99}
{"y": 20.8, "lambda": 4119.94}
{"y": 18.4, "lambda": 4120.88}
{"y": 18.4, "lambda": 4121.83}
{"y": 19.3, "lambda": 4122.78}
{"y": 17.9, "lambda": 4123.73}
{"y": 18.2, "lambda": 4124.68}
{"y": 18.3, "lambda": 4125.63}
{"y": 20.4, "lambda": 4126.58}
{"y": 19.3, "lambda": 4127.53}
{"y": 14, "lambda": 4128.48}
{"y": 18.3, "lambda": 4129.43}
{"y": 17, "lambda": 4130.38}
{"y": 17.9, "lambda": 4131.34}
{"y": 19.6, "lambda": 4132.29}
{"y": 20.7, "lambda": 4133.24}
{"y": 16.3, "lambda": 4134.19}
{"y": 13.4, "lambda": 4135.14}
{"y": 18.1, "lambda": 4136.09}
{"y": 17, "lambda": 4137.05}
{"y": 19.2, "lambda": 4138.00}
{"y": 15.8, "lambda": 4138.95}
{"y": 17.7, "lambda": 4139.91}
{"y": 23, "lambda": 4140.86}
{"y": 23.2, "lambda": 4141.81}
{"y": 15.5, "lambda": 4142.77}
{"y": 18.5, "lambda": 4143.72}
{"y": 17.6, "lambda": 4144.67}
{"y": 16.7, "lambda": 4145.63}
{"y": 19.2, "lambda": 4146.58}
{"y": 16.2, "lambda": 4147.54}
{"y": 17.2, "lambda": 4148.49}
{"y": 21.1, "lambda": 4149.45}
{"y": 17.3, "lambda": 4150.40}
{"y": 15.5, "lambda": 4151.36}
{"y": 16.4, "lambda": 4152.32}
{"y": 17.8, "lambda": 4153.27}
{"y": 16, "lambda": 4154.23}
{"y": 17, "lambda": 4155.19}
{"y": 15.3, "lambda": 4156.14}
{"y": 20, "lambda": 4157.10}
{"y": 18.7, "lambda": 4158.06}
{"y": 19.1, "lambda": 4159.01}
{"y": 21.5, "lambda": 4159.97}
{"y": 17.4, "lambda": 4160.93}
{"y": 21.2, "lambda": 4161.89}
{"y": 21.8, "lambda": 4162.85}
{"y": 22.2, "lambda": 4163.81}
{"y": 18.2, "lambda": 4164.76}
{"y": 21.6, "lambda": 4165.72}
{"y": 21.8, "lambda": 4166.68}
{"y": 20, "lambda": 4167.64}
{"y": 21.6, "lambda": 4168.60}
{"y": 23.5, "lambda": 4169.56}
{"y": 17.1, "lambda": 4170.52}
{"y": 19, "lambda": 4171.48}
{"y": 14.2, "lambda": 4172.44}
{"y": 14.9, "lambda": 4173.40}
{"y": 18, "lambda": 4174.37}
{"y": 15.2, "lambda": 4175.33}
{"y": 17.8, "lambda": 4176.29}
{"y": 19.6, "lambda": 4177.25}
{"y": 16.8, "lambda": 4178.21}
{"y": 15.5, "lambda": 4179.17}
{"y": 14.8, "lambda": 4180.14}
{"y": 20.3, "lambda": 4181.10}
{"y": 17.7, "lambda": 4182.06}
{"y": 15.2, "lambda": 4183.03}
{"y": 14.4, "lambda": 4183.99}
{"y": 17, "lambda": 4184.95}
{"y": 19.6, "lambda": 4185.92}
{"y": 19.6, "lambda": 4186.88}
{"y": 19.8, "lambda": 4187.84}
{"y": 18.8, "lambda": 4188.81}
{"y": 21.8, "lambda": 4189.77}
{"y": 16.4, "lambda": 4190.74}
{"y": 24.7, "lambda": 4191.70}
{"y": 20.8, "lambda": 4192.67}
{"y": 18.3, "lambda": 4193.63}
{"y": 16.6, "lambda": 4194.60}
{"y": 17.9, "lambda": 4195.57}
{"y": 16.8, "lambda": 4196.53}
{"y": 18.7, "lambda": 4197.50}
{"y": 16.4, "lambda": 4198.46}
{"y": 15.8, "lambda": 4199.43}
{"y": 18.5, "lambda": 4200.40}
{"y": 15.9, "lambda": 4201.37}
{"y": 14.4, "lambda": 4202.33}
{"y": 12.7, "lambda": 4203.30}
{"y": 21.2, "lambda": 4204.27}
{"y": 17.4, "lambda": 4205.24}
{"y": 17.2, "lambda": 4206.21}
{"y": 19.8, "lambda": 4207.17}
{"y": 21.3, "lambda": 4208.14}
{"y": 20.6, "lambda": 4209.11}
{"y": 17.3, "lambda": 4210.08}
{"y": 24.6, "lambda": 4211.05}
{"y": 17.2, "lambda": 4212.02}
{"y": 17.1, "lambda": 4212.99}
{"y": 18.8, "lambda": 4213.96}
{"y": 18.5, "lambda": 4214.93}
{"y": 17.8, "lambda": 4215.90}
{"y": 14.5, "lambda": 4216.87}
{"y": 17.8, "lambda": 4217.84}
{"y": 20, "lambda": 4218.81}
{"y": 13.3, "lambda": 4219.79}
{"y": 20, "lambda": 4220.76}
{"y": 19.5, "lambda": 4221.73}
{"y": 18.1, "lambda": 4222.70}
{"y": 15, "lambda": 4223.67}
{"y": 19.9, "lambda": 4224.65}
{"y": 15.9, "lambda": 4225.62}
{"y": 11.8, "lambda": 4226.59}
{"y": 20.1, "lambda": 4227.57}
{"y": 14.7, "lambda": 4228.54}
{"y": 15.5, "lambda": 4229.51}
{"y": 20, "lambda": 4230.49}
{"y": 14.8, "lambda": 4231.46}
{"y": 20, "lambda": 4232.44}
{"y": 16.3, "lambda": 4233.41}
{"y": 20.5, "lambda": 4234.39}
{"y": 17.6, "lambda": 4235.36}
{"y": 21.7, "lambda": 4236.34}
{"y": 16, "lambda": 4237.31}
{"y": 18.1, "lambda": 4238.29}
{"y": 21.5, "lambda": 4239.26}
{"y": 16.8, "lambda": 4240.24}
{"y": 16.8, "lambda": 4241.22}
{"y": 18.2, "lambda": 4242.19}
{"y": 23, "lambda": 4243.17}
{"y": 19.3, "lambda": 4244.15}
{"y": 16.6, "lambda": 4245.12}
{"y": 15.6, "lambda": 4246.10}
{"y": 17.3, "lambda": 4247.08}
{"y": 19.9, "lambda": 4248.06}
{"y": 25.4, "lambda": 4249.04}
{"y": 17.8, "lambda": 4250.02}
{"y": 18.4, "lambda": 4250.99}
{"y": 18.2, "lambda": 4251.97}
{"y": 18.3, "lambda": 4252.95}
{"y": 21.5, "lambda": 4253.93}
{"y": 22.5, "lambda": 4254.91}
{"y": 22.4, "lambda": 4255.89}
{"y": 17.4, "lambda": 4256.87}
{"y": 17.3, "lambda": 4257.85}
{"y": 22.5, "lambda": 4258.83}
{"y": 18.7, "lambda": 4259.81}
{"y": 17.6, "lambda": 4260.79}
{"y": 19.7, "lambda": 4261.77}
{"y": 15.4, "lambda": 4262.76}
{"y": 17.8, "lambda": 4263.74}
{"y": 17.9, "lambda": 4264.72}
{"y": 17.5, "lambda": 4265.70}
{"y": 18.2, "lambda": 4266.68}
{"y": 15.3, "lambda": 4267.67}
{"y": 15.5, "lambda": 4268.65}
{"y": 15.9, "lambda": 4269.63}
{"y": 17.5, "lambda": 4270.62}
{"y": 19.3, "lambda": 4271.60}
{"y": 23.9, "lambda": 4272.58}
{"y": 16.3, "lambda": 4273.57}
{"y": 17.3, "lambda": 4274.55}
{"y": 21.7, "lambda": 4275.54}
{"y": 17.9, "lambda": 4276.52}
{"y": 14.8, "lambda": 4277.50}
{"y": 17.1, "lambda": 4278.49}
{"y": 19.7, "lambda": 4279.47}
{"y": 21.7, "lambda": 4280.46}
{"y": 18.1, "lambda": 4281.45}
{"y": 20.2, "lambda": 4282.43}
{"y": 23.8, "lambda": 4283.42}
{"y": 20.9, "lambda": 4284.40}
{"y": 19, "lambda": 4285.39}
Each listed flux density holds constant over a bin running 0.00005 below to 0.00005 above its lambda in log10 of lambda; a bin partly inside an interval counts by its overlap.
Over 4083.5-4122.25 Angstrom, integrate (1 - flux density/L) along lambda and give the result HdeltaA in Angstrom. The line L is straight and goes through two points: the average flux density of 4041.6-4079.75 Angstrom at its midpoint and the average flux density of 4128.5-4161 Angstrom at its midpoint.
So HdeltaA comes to 4.5 Angstrom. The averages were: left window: 17.7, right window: 17.9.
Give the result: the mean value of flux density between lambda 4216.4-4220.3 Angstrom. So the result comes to 16.4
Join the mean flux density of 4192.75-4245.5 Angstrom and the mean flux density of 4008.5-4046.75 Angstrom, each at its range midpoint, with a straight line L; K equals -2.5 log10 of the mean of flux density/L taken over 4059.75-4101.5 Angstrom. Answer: 0.10 mag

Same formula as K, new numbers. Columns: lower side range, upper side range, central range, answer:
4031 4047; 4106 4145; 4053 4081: 0.01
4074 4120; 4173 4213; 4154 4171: -0.14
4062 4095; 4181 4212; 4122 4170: -0.05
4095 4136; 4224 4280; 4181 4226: -0.03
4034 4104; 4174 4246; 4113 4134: -0.05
